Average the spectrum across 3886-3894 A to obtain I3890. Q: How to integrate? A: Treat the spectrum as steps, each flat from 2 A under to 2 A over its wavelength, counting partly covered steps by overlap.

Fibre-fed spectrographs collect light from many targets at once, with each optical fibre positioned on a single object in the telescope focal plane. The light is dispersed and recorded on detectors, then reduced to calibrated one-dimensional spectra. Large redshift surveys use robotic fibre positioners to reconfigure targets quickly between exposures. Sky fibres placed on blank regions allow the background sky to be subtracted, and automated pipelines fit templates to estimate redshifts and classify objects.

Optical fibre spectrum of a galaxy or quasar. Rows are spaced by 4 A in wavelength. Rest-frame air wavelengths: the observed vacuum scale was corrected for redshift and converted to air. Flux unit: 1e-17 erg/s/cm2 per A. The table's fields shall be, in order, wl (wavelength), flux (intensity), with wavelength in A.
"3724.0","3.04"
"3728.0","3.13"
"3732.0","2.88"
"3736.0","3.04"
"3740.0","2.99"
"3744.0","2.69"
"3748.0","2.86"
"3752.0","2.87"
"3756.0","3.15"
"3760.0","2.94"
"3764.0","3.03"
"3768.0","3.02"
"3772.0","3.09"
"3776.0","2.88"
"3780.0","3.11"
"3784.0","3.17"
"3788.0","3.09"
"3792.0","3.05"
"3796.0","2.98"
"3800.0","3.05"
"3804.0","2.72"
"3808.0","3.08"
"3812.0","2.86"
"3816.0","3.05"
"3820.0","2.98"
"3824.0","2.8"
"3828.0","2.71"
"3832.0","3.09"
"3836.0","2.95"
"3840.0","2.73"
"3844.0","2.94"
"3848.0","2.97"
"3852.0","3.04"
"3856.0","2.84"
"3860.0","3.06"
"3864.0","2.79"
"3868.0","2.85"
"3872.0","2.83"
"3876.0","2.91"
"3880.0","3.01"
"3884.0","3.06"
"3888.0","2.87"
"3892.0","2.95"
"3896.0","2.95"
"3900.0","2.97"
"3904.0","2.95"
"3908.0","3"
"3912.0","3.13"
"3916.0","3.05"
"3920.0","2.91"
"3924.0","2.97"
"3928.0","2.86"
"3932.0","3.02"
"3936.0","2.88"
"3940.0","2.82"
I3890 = 2.91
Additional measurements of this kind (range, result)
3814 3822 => 3.01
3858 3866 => 2.92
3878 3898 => 2.97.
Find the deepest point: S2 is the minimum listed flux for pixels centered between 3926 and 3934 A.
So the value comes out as 2.86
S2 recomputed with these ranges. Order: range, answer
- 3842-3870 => 2.79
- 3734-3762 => 2.69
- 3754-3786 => 2.88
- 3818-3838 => 2.71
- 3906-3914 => 3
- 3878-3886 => 3.01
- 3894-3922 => 2.91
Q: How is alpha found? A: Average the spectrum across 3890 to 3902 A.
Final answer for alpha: 2.96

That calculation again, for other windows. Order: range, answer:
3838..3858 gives 2.9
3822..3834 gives 2.87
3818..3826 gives 2.89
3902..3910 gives 2.98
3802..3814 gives 2.89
